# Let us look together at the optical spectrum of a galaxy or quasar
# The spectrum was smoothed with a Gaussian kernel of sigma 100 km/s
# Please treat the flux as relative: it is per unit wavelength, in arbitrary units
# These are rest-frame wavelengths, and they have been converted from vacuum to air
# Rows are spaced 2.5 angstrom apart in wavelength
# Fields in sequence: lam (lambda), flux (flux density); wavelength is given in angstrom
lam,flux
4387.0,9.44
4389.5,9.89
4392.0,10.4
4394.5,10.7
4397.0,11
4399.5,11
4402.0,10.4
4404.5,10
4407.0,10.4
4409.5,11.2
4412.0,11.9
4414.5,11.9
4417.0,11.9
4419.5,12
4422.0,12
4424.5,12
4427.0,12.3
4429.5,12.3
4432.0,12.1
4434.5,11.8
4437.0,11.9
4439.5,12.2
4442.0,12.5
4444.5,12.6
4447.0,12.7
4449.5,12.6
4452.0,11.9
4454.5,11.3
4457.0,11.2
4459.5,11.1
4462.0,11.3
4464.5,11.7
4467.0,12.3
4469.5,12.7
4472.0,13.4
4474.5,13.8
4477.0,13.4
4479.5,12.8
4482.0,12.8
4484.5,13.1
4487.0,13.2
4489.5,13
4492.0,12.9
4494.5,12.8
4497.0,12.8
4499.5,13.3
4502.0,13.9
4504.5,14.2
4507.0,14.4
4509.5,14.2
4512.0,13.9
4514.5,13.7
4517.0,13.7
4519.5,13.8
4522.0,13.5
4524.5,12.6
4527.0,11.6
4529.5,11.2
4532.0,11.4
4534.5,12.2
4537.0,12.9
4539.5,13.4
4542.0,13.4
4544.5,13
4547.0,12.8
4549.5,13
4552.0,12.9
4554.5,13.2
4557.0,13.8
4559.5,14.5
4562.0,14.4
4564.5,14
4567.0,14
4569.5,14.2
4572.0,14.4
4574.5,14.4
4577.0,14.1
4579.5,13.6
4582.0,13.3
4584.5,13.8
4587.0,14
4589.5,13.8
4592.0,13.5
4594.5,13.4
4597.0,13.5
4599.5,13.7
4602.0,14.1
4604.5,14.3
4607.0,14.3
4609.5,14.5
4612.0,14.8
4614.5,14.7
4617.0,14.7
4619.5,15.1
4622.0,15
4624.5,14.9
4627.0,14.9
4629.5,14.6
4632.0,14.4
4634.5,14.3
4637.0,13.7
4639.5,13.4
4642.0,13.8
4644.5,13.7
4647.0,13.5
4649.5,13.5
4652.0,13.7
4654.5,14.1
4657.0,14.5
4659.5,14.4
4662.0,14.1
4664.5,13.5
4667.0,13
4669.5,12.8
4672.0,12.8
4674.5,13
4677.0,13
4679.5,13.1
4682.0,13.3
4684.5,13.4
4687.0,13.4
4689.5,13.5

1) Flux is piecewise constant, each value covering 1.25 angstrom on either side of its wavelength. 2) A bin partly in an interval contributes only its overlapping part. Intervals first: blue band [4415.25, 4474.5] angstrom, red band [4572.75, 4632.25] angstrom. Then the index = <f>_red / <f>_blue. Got 1.17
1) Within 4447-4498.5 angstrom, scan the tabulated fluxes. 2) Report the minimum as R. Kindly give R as 11.1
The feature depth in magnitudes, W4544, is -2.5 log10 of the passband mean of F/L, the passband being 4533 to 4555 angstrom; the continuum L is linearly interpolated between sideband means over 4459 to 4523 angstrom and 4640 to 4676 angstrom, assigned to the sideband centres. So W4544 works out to 0.03 mag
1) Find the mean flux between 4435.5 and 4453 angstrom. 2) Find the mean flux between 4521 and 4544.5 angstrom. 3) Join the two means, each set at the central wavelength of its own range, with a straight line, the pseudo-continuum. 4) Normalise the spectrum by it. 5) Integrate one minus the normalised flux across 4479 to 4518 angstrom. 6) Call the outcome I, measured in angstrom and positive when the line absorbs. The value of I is -3.14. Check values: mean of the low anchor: 12.3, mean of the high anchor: 12.5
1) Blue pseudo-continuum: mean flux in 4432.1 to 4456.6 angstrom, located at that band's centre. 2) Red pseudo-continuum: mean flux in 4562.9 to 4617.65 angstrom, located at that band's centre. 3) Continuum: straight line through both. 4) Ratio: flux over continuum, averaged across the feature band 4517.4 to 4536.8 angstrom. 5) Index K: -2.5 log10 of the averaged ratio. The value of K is 0.07 mag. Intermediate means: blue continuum 12.1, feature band 12.4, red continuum 14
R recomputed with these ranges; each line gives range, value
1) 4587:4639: 13.4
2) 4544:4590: 12.8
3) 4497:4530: 11.2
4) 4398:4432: 10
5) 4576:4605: 13.3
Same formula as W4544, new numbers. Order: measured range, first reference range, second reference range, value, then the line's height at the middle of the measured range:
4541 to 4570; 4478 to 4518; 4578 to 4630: 0.02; 13.8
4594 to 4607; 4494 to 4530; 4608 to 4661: 0.01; 14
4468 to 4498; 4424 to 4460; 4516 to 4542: -0.06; 12.3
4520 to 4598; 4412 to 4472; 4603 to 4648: 0.01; 13.5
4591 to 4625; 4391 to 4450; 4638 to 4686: -0.10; 13.1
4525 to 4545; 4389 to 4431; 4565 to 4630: 0.07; 13.2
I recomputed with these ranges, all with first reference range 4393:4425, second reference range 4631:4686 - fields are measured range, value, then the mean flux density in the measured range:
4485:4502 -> -1.5 angstrom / 13.1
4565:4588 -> -2.1 angstrom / 14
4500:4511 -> -1.8 angstrom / 14.1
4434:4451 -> -1.2 angstrom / 12.3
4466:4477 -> -1.2 angstrom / 13.1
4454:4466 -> 0.4 angstrom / 11.3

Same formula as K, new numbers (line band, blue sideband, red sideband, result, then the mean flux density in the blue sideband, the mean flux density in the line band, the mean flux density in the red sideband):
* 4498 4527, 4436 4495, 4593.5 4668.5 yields -0.058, 12.5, 13.6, 14.1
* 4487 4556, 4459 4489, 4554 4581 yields 0.022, 12.7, 13.1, 14.1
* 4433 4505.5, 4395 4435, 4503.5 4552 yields -0.028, 11.5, 12.6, 13.1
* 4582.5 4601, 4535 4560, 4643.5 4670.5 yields -0.019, 13.2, 13.7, 13.7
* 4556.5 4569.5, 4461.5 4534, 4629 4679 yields -0.069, 13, 14.2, 13.7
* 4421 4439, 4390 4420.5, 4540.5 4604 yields -0.059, 11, 12.1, 13.7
